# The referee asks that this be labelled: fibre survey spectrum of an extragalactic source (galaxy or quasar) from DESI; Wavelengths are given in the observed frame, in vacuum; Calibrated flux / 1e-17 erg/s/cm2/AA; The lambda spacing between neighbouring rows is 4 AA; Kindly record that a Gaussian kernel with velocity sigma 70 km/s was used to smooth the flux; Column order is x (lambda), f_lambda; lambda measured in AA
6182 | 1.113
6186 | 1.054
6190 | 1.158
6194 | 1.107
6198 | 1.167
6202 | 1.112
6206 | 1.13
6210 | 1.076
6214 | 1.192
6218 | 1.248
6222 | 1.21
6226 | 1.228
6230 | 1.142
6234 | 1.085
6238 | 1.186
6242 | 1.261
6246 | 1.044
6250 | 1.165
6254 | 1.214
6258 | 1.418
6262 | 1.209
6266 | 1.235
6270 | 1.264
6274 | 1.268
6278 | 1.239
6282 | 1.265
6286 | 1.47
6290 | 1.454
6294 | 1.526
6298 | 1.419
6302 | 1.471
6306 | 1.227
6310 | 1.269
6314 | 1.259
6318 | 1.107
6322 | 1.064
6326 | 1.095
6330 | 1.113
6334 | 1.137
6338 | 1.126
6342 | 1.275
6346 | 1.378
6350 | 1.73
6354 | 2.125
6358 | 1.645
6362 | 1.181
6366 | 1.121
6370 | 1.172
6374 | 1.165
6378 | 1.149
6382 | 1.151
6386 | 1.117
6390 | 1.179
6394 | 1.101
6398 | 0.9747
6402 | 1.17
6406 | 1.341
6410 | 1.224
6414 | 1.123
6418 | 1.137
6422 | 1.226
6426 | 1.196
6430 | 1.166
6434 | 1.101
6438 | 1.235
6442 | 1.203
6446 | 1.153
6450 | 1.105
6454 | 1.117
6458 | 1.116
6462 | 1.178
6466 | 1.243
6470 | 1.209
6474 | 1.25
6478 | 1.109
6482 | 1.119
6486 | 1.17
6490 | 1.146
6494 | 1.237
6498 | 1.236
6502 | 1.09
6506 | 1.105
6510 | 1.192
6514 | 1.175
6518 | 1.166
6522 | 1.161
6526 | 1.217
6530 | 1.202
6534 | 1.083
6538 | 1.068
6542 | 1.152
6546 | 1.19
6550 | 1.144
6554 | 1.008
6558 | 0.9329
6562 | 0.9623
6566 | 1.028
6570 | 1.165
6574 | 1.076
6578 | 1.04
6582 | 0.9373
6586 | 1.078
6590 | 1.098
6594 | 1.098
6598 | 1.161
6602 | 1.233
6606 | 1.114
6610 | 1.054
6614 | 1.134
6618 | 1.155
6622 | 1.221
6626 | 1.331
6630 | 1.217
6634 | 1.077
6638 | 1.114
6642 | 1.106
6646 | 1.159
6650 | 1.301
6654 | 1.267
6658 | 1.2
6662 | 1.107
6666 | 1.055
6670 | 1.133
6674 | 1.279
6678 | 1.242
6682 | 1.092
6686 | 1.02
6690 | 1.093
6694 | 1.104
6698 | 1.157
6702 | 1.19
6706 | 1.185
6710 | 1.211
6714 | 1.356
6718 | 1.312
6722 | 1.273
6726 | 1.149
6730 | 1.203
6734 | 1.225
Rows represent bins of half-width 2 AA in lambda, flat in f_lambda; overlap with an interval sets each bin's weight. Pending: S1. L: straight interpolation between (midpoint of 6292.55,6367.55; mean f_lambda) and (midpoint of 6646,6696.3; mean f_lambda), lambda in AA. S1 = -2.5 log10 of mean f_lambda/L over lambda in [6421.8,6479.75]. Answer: 0.09 mag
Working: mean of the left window 1.33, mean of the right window 1.16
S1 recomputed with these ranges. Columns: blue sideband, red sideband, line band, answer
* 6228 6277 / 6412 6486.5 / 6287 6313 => -0.16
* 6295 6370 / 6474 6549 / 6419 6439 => 0.05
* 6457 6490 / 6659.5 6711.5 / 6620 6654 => -0.04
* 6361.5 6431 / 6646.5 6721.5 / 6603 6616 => 0.06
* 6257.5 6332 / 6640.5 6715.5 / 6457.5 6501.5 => 0.04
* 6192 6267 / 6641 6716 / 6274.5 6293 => -0.15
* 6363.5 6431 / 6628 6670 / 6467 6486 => -0.01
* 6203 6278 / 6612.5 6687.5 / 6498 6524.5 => 0.02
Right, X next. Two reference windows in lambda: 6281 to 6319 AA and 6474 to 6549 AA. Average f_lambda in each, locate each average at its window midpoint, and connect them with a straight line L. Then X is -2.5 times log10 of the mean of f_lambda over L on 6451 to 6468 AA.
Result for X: 0.04 mag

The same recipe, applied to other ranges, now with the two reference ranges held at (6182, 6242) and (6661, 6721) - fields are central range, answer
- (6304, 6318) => -0.068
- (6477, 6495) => 0.009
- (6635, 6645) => 0.055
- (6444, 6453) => 0.032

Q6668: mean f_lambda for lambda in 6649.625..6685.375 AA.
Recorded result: 1.17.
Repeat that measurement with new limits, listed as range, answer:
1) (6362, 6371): 1.15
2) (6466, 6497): 1.18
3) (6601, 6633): 1.18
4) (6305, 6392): 1.26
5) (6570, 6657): 1.14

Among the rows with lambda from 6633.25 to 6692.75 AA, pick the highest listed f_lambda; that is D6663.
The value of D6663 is 1.301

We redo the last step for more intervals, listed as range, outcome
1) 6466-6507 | 1.25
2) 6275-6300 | 1.526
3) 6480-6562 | 1.237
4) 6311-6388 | 2.125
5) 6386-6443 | 1.341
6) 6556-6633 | 1.331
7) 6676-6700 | 1.242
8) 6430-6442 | 1.235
